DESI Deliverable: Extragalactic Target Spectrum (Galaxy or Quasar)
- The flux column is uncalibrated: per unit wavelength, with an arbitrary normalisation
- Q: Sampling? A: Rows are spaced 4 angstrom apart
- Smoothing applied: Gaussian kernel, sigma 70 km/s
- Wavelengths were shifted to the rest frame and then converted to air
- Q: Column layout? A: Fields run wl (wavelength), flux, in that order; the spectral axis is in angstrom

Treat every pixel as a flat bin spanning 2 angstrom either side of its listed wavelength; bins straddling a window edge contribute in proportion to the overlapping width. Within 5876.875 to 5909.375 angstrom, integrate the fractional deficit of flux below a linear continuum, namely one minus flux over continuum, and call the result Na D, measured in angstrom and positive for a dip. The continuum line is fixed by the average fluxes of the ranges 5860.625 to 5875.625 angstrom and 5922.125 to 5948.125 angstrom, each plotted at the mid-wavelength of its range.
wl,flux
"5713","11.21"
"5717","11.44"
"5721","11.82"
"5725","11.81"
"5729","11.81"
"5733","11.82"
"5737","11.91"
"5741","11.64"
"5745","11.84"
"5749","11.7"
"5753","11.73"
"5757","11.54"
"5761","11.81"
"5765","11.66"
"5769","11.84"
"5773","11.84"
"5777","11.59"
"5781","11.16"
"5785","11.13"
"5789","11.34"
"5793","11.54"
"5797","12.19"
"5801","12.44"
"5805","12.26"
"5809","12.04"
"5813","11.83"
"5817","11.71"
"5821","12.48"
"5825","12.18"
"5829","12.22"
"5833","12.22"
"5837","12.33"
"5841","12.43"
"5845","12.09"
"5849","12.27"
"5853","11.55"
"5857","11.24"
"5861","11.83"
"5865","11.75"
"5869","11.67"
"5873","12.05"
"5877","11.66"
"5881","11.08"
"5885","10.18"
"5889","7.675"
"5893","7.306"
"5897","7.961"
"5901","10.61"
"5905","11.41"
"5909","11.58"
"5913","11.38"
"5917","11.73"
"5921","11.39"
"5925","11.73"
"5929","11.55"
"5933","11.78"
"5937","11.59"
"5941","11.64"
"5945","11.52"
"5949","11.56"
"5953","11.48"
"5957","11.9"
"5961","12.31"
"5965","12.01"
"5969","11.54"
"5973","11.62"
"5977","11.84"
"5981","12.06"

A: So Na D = 5.5 angstrom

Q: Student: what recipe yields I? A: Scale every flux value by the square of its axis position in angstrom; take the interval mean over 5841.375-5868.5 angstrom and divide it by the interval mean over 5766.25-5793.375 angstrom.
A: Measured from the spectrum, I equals 1.1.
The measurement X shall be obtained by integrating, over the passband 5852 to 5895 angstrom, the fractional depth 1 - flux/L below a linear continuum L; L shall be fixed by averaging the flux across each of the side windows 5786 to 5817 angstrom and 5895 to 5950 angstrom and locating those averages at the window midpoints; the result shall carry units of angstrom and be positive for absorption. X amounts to 3.0 angstrom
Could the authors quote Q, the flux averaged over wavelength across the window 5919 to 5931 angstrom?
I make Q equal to 11.6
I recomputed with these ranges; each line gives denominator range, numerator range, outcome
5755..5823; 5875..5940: 0.94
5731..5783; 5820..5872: 1.06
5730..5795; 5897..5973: 1.05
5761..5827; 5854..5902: 0.91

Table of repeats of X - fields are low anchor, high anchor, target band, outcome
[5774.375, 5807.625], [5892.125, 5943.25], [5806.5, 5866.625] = -2.96 angstrom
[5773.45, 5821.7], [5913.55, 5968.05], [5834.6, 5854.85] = -0.65 angstrom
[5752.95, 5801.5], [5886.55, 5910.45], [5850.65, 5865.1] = -2.06 angstrom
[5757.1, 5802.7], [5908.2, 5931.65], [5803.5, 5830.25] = -1.04 angstrom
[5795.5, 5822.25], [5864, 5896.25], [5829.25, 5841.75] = -0.95 angstrom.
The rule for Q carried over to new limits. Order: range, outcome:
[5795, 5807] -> 12.3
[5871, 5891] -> 10.5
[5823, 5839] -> 12.2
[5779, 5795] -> 11.3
